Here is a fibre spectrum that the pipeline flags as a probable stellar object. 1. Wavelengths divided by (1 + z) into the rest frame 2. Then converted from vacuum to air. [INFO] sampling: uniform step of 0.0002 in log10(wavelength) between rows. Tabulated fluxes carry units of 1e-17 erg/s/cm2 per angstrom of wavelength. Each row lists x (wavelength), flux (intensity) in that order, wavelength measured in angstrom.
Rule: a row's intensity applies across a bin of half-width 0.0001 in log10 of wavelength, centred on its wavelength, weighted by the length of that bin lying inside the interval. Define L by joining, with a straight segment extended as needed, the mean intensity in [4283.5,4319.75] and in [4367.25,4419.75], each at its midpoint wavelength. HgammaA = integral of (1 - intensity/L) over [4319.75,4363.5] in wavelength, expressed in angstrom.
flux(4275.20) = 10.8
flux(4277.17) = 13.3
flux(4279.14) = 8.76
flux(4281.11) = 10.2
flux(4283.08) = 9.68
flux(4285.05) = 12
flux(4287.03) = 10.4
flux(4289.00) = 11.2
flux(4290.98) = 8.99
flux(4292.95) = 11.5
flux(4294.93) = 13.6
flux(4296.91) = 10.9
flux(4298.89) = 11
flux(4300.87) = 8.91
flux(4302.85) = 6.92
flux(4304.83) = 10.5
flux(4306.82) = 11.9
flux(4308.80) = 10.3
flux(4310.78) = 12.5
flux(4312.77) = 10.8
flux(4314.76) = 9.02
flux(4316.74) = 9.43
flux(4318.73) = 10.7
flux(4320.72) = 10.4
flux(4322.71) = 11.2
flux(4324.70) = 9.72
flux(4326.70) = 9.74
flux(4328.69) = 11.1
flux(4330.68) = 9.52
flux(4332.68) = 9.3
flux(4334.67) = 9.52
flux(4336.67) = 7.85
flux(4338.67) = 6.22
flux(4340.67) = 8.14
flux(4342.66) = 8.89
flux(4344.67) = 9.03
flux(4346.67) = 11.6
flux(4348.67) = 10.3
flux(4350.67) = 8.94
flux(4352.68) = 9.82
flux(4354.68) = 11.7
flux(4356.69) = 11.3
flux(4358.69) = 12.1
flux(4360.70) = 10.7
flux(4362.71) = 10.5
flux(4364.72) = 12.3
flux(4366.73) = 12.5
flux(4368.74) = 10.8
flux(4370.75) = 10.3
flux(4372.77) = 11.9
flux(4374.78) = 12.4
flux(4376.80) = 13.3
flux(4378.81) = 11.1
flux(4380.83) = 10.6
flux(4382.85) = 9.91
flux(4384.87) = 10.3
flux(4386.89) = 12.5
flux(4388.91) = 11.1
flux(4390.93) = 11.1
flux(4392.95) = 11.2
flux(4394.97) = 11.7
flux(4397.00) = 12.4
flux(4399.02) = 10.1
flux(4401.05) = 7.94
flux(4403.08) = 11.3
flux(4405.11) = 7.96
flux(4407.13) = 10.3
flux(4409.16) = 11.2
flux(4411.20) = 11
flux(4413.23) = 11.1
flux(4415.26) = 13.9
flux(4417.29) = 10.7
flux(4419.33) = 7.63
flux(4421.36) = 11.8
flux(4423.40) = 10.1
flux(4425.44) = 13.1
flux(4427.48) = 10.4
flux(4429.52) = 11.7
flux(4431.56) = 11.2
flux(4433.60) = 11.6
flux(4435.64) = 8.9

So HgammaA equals 3.5 angstrom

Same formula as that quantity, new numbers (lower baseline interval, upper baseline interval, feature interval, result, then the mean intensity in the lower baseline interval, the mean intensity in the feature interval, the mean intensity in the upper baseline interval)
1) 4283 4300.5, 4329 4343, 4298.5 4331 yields -1.62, 11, 10.2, 8.6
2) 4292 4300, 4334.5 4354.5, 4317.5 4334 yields -0.10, 11.7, 10.2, 9.12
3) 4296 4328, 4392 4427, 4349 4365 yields -0.51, 10.3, 10.8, 10.8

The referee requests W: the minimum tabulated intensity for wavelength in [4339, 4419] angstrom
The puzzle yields 7.94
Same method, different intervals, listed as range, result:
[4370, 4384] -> 9.91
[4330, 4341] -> 6.22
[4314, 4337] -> 7.85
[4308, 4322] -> 9.02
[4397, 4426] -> 7.63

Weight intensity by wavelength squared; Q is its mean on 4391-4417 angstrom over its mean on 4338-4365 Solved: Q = 1.1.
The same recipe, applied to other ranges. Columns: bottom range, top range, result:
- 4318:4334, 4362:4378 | 1.18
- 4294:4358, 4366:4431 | 1.14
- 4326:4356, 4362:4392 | 1.22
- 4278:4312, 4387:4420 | 1.07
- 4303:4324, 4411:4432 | 1.11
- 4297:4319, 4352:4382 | 1.15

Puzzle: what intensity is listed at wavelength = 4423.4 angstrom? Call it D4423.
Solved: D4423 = 10.1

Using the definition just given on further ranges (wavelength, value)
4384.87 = 10.3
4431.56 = 11.2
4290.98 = 8.99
